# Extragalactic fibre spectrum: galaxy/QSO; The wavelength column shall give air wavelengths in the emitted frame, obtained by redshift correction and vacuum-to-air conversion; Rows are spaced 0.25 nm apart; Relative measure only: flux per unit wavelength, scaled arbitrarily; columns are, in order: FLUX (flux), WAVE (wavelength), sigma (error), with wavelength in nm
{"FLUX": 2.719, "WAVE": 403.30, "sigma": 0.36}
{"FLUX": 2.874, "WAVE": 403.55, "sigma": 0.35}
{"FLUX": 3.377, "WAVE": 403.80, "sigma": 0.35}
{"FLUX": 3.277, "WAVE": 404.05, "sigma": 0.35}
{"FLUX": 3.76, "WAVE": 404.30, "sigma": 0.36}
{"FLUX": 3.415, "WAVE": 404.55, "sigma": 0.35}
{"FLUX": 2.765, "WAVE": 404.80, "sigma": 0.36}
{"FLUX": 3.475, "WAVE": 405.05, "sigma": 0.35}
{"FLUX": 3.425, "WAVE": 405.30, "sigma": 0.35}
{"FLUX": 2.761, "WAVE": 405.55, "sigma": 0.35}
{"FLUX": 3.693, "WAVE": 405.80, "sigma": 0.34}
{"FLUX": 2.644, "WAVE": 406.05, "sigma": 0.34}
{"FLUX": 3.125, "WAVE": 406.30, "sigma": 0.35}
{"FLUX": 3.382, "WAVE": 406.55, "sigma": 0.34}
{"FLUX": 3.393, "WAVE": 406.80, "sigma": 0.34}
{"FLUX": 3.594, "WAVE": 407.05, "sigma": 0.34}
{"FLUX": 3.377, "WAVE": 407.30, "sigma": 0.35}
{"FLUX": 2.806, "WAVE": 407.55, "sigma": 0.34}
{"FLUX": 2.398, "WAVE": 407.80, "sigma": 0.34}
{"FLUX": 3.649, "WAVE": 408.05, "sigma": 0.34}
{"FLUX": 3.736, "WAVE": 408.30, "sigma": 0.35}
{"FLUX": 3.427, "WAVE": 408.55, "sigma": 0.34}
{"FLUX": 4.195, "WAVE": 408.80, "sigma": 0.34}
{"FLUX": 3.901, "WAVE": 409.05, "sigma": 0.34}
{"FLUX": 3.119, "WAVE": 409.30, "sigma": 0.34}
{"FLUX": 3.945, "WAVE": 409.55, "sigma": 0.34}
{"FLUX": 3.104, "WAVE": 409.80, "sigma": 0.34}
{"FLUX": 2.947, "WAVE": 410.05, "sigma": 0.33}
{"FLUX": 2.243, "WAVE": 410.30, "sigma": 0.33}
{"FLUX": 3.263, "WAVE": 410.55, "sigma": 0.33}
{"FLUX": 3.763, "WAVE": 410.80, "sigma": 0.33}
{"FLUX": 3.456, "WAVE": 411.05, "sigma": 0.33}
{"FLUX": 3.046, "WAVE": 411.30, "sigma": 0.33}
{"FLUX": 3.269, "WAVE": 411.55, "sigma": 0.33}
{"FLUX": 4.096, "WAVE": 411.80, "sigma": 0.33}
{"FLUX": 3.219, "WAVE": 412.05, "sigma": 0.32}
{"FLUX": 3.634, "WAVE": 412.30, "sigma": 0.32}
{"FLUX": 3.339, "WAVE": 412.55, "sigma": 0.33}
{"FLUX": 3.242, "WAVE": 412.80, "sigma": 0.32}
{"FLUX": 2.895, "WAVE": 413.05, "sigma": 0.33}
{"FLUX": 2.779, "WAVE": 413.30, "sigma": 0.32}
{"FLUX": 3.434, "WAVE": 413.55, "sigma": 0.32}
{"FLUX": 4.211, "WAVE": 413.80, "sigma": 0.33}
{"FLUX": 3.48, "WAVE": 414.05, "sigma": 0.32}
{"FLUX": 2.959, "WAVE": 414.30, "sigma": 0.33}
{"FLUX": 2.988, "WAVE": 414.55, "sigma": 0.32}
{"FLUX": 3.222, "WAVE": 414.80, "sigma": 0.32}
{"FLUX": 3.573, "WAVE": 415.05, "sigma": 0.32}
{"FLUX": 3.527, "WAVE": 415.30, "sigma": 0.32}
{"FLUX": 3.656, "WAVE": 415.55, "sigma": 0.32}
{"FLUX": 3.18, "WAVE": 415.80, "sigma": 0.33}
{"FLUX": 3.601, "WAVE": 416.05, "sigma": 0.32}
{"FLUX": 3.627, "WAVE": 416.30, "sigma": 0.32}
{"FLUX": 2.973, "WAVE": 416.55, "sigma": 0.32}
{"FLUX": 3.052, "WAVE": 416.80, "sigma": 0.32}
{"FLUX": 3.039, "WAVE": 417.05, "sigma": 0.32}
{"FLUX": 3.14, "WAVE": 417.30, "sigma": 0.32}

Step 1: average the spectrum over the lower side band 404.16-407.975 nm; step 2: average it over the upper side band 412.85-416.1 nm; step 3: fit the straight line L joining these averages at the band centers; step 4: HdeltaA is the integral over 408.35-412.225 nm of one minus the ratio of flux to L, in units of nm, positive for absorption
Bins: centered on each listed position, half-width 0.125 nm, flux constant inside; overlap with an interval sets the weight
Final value -0.16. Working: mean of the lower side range 3.21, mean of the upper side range 3.34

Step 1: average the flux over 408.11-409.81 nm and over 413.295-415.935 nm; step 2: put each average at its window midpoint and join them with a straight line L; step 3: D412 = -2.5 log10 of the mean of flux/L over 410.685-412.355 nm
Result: 0.02 mag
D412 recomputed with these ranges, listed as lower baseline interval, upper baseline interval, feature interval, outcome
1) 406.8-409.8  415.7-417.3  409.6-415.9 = 0.01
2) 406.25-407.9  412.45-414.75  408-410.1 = -0.12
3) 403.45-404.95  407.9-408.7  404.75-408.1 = 0.08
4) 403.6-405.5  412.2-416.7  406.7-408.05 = 0.06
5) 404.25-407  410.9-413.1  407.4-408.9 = -0.02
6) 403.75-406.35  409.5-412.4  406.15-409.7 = -0.05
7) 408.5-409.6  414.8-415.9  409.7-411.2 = 0.17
